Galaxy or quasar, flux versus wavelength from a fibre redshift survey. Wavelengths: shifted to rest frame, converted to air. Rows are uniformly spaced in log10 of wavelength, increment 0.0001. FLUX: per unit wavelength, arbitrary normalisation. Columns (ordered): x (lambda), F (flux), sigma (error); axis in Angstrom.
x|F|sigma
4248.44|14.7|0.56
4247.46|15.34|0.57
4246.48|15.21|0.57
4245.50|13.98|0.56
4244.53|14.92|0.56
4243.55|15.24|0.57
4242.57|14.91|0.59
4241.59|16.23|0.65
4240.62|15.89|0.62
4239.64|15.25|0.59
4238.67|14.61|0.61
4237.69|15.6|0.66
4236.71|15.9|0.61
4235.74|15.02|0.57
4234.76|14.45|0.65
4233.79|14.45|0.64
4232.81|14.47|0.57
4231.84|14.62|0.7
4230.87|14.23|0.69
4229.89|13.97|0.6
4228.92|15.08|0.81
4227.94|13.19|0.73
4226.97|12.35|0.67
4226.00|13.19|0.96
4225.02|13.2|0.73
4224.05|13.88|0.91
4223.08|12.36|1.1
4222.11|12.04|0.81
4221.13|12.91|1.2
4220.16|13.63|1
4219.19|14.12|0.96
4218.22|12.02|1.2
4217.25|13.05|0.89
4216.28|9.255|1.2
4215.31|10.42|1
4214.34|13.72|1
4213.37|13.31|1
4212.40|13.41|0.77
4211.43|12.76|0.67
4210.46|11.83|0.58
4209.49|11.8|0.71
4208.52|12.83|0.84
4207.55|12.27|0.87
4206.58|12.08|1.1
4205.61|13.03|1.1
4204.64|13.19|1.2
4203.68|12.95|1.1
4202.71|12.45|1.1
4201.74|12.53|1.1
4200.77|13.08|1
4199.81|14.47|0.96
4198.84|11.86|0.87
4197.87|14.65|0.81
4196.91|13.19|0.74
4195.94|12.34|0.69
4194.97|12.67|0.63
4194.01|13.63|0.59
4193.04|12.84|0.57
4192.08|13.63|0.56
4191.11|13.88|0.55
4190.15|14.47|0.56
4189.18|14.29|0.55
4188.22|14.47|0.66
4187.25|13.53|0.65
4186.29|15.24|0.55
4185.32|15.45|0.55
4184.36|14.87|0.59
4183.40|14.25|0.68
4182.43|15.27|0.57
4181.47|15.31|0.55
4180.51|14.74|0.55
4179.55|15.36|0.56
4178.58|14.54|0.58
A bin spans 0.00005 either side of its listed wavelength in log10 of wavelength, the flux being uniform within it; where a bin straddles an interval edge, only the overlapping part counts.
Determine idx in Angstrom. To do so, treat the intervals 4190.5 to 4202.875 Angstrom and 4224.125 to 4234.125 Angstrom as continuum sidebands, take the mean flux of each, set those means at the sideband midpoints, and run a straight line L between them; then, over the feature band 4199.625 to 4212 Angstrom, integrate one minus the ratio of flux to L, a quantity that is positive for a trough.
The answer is 0.7 Angstrom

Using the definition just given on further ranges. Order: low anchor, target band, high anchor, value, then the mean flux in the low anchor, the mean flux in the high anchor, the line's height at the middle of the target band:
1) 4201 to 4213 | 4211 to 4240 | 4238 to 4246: 0.87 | 12.6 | 15.1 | 13.9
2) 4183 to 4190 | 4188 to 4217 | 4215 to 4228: 1.63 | 14.6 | 12.6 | 13.7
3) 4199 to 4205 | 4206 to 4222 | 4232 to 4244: 1.51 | 13.1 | 15.2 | 13.8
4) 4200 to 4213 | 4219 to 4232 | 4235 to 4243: 0.75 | 12.7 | 15.4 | 14.3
